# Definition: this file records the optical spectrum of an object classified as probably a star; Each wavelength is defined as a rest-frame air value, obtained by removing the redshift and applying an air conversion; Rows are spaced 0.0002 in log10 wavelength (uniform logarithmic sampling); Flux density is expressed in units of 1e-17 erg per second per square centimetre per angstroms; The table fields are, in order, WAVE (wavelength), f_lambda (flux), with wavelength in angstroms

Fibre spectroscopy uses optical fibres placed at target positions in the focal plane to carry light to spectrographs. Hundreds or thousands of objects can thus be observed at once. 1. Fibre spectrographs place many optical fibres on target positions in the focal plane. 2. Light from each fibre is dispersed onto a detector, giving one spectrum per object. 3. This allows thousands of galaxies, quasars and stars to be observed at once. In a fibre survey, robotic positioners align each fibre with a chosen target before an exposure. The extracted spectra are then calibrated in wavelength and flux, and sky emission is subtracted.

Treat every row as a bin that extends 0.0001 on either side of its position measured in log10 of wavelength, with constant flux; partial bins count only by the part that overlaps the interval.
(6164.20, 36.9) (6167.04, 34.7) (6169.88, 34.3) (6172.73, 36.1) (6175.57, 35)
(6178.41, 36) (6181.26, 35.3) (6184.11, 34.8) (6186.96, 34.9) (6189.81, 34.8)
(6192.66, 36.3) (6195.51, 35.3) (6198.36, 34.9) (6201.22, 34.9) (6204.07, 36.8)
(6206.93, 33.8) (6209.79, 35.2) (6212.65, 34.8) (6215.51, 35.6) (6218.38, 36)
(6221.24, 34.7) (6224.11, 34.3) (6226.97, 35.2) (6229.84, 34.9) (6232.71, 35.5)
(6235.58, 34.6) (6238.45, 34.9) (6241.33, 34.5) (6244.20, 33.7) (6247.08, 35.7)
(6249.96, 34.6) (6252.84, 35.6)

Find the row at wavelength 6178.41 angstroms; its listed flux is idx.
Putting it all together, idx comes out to 36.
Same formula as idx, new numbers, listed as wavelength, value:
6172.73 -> 36.1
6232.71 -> 35.5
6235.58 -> 34.6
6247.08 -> 35.7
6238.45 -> 34.9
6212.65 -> 34.8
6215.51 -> 35.6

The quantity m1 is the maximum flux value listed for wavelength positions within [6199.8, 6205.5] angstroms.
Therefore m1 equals 36.8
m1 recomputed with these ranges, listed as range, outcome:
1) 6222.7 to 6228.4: 35.2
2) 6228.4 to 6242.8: 35.5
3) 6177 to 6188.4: 36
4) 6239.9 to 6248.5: 35.7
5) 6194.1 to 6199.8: 35.3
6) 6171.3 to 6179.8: 36.1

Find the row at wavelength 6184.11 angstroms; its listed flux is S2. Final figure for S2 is 34.8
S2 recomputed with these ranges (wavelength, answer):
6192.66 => 36.3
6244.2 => 33.7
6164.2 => 36.9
